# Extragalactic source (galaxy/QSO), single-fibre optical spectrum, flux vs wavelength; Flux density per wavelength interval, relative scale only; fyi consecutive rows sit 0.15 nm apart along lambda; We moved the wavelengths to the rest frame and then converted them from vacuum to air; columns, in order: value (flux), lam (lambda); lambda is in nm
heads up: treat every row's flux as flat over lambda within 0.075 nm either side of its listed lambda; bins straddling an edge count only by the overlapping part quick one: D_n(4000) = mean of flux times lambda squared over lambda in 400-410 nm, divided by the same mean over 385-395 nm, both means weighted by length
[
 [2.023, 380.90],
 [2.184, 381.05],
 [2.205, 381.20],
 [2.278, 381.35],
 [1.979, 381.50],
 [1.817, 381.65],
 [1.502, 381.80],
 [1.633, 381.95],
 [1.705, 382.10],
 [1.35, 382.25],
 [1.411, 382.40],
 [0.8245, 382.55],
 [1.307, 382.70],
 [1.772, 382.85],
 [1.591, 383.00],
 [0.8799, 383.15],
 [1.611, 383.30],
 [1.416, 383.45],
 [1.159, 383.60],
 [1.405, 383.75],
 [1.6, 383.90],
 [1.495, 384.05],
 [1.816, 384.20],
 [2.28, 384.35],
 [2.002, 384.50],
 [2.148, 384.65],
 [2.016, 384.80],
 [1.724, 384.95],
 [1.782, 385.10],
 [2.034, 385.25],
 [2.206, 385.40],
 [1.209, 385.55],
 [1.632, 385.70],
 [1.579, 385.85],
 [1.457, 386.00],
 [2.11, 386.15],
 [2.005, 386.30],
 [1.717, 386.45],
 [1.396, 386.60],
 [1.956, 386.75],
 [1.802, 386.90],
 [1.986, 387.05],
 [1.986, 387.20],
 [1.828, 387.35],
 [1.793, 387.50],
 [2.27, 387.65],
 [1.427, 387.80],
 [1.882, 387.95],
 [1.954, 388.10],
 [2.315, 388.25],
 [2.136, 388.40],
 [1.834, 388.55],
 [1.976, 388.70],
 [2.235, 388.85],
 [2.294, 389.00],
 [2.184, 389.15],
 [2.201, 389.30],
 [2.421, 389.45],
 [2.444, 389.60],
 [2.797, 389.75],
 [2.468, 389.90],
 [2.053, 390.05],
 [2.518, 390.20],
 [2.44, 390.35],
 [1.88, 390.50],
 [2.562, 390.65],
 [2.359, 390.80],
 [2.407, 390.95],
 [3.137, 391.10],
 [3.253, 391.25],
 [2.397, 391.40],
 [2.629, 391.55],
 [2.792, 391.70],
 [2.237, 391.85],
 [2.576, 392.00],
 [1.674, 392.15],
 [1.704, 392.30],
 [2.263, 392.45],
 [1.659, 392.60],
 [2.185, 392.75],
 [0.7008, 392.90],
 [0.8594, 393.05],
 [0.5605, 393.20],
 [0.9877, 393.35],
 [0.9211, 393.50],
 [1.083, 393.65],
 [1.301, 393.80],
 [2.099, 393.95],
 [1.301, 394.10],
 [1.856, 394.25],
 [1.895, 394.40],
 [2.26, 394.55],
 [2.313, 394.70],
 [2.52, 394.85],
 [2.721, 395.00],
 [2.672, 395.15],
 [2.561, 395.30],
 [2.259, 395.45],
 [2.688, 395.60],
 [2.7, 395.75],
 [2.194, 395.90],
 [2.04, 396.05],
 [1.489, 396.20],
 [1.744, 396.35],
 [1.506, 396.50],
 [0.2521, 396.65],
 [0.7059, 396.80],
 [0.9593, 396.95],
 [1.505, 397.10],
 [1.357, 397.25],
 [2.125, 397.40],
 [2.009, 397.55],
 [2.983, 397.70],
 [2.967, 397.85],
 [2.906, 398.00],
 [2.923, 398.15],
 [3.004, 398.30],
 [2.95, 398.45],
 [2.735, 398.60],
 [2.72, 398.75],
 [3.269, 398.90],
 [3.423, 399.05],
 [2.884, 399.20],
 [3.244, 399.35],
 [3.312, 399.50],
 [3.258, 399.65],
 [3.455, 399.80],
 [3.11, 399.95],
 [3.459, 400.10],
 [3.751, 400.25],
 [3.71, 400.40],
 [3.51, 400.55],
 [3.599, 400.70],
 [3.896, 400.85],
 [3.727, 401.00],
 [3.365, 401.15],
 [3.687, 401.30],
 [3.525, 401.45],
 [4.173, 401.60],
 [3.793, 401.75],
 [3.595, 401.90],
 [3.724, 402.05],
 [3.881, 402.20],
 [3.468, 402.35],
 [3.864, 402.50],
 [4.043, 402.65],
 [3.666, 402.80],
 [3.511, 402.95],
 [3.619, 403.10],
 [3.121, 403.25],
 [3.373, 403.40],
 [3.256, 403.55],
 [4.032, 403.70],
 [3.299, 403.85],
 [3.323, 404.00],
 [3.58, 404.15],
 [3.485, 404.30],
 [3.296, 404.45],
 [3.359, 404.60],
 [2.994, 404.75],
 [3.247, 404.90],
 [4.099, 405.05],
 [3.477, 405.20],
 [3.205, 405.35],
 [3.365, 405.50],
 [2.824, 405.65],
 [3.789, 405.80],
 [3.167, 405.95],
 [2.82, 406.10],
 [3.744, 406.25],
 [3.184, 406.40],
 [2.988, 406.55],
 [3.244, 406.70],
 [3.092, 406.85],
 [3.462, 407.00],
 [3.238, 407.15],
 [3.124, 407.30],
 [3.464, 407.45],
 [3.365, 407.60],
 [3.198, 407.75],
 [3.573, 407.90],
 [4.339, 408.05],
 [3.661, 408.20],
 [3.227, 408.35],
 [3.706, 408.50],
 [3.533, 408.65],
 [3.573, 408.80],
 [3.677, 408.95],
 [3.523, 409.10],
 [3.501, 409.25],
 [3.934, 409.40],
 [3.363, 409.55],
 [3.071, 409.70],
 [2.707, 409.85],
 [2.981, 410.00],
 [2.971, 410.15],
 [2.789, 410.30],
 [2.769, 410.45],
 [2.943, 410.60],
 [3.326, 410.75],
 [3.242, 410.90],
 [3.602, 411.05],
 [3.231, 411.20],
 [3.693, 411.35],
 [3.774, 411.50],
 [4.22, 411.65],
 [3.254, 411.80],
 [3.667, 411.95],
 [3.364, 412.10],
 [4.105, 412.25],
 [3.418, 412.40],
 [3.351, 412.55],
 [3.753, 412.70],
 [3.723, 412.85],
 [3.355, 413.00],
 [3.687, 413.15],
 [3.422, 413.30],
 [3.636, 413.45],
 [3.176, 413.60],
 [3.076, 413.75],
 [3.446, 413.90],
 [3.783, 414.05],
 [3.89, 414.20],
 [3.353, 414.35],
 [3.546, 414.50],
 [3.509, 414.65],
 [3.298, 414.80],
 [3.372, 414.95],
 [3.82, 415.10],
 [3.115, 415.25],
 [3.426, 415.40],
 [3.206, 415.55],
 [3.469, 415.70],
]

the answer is 1.89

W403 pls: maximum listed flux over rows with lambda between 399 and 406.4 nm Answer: 4.173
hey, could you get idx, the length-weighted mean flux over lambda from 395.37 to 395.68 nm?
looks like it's 2.48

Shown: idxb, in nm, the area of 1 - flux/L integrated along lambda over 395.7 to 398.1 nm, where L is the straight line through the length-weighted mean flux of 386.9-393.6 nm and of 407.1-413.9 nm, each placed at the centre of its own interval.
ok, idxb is 0.645 nm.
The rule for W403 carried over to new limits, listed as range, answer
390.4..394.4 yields 3.253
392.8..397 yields 2.721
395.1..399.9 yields 3.455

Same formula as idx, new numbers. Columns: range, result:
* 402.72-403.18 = 3.6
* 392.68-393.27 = 1.07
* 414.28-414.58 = 3.45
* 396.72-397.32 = 1.12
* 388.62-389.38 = 2.18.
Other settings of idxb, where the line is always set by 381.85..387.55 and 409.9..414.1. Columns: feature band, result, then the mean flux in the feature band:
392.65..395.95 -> 0.66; 1.84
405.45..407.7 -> -0.14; 3.26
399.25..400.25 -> -0.26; 3.33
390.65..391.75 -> -0.32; 2.7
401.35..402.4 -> -0.37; 3.74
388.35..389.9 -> -0.24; 2.26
